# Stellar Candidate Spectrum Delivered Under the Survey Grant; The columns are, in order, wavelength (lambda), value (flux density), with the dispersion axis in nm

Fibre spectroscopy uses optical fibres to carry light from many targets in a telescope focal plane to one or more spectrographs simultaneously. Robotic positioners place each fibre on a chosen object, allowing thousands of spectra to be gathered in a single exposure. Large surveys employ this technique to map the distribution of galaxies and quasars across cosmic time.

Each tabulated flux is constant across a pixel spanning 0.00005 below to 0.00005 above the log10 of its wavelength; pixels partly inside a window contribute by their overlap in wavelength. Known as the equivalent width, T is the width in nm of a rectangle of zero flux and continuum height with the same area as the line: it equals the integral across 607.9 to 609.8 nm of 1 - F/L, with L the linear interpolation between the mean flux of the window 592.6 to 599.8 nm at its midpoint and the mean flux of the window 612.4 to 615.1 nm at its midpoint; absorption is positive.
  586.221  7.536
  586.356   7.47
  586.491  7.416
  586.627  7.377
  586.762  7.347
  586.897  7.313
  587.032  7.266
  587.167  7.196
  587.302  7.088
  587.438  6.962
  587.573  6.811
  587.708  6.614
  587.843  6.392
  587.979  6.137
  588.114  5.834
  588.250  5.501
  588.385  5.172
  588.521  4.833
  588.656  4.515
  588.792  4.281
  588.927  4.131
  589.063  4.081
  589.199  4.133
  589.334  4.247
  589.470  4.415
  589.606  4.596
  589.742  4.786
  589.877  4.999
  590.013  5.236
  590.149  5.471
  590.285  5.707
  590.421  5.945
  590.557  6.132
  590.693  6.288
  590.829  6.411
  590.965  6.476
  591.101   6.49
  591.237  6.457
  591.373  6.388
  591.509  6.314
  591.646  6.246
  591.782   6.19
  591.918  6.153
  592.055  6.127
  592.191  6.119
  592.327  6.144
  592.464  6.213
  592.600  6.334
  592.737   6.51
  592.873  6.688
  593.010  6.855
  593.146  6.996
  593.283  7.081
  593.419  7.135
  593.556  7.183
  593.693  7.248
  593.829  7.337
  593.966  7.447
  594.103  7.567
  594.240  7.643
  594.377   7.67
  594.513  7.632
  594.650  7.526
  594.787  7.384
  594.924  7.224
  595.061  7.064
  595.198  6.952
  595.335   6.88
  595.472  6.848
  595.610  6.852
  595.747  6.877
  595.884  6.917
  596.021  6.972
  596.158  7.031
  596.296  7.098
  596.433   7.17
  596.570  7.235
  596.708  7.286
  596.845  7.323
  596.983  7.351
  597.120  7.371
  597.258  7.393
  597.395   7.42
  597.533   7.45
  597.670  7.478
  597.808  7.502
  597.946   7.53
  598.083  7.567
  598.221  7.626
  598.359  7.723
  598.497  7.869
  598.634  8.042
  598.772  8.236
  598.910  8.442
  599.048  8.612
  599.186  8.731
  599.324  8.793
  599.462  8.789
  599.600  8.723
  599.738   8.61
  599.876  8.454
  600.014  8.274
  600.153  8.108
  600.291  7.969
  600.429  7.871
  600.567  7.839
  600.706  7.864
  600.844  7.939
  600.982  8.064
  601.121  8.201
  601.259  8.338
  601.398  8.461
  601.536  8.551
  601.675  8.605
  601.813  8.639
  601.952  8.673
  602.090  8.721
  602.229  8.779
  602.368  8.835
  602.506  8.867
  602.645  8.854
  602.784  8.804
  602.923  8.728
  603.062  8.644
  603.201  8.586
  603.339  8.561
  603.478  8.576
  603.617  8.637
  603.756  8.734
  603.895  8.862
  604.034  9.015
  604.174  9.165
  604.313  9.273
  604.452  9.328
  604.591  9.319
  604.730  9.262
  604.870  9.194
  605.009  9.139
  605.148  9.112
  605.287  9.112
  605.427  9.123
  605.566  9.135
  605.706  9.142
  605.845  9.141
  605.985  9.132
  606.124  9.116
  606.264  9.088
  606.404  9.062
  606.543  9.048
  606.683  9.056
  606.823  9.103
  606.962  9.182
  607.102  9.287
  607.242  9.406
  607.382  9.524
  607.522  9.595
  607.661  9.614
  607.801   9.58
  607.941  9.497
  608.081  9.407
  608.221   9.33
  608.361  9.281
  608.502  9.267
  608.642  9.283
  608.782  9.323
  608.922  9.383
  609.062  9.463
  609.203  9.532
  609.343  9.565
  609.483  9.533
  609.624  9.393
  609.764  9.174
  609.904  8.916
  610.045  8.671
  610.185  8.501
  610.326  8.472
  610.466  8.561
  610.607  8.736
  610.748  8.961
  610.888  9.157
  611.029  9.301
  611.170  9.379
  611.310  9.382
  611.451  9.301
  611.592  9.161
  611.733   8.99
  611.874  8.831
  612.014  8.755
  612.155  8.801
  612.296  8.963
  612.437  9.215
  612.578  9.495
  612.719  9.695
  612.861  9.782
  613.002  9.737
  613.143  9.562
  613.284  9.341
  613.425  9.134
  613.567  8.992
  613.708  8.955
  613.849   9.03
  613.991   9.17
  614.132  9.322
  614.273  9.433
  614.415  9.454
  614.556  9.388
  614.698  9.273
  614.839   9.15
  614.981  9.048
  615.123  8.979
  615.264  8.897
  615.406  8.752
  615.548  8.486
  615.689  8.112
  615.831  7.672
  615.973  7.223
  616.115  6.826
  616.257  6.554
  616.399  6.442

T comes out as -0.127 nm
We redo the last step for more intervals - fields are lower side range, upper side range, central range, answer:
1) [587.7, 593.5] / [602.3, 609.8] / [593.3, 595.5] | -0.23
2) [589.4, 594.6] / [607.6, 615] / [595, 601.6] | -0.38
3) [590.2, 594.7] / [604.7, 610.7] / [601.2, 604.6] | -0.15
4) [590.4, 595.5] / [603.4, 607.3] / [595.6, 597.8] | 0.08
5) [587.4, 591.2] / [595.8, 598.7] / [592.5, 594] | -0.13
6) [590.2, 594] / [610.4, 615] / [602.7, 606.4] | -0.39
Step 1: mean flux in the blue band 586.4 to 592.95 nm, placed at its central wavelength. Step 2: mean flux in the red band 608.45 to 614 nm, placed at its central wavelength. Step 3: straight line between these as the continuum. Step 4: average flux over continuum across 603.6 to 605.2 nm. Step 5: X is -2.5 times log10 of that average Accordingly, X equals -0.12 mag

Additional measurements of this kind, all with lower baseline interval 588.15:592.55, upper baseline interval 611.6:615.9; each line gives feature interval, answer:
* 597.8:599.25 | -0.18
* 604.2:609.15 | -0.16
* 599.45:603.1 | -0.18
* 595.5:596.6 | -0.10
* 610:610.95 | -0.02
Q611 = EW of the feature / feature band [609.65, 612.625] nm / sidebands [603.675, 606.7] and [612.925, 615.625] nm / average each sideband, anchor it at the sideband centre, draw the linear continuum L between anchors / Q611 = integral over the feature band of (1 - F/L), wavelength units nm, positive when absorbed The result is 0.05 nm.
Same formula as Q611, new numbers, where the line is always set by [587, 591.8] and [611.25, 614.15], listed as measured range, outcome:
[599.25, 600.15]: -0.16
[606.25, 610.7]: -0.33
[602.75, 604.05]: -0.15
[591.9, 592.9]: -0.02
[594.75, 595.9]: -0.07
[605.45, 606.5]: -0.12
